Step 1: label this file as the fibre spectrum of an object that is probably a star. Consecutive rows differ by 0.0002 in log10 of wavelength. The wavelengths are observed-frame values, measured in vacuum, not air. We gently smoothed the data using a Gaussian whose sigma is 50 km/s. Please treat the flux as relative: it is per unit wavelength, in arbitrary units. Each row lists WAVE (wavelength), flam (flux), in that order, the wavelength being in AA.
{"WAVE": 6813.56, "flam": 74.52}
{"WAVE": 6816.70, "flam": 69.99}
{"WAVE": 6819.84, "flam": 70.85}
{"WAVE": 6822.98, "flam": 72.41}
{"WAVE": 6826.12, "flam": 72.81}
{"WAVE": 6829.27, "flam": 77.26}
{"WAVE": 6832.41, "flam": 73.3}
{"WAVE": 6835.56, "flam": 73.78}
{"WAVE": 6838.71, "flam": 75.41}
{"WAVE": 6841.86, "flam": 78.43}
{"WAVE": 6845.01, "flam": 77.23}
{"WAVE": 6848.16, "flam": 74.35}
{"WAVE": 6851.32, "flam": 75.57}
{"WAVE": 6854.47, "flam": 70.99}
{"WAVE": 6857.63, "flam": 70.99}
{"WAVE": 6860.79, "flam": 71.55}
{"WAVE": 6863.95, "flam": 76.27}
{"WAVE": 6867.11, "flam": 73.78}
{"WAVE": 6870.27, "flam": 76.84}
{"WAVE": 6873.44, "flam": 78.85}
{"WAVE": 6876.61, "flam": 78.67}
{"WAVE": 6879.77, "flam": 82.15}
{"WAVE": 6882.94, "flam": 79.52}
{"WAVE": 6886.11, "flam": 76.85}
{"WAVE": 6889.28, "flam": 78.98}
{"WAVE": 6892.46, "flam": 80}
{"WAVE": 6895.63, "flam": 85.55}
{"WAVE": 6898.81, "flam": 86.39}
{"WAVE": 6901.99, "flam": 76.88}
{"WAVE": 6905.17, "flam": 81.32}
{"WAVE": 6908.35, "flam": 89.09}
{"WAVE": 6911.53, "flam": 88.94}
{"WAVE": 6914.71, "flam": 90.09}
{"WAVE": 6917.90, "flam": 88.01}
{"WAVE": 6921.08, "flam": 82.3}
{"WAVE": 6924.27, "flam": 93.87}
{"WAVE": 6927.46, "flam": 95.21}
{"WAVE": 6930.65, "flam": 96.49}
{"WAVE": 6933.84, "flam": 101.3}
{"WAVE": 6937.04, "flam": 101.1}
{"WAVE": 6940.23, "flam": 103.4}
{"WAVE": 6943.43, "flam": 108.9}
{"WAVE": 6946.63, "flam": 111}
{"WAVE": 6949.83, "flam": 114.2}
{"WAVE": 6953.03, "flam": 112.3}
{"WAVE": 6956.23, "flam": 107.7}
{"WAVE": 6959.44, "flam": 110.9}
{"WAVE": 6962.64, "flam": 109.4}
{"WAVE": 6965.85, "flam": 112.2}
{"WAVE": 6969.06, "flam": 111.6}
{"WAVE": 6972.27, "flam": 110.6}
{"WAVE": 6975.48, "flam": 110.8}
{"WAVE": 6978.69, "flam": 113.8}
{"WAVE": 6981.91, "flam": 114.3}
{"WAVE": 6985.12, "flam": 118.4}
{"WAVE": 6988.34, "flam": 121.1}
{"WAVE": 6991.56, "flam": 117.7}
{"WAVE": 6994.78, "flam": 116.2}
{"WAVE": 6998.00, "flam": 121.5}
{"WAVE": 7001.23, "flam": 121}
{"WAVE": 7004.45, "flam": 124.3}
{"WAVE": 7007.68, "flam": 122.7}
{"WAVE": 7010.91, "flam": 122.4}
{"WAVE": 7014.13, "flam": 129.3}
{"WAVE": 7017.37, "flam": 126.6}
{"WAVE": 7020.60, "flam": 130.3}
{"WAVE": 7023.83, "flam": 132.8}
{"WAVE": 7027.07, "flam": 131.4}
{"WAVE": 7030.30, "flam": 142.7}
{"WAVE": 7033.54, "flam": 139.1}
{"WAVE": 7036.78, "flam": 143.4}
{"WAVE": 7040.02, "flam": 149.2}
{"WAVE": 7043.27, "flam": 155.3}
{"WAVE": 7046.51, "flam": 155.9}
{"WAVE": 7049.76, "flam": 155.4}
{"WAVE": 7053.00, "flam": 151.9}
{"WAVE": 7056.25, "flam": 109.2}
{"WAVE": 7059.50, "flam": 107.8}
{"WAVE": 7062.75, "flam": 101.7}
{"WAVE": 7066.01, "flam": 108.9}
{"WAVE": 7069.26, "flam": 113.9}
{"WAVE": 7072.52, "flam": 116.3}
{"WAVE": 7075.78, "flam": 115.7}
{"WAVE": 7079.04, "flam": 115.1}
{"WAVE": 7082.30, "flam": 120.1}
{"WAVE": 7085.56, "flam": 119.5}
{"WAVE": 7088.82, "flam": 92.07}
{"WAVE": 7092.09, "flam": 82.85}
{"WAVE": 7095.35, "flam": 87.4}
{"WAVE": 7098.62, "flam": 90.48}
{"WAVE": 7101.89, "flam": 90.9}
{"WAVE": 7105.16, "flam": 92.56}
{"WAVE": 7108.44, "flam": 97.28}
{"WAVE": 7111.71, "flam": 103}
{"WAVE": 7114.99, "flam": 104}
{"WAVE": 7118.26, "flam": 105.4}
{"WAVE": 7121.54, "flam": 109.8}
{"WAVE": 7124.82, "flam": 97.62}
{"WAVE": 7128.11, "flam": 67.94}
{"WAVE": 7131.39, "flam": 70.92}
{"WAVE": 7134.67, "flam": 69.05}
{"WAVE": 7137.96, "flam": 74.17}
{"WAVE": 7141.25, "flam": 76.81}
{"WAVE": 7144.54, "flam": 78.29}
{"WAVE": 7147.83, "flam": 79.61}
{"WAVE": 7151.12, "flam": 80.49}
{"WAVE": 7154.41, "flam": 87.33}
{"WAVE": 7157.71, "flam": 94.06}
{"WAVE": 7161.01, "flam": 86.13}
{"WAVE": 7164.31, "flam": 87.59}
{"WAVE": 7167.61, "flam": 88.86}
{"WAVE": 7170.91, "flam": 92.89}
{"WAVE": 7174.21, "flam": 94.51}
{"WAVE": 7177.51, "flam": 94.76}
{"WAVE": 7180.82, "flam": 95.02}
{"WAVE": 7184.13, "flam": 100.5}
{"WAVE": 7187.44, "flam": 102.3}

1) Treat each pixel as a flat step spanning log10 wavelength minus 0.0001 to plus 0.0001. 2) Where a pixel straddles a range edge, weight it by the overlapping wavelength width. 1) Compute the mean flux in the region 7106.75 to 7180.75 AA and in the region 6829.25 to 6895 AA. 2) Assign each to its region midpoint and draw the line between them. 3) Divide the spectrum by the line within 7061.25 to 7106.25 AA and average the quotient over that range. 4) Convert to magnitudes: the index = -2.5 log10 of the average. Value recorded -0.204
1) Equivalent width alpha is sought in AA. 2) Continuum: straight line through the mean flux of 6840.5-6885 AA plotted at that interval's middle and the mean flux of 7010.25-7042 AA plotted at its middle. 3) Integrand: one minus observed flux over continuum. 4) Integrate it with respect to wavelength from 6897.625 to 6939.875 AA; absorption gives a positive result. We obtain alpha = 2.6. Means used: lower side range 76.1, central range 90.5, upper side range 135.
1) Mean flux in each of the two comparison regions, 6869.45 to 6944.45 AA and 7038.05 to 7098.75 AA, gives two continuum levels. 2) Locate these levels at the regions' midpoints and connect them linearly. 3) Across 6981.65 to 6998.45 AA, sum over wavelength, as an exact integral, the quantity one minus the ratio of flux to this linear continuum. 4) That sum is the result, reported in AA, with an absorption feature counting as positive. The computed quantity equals -2.35 AA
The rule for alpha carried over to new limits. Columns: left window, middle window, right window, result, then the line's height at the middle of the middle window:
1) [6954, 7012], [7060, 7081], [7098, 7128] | -1.7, 104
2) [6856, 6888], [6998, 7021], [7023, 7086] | -1.6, 116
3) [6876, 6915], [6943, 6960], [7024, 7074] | -1.8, 101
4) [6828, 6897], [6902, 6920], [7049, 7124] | -0.7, 83.3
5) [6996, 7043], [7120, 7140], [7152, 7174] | 3.6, 99.2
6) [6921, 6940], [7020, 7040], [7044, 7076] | -3.3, 118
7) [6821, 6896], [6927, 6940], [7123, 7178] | -3.5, 78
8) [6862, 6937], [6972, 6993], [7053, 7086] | -3.5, 99.2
